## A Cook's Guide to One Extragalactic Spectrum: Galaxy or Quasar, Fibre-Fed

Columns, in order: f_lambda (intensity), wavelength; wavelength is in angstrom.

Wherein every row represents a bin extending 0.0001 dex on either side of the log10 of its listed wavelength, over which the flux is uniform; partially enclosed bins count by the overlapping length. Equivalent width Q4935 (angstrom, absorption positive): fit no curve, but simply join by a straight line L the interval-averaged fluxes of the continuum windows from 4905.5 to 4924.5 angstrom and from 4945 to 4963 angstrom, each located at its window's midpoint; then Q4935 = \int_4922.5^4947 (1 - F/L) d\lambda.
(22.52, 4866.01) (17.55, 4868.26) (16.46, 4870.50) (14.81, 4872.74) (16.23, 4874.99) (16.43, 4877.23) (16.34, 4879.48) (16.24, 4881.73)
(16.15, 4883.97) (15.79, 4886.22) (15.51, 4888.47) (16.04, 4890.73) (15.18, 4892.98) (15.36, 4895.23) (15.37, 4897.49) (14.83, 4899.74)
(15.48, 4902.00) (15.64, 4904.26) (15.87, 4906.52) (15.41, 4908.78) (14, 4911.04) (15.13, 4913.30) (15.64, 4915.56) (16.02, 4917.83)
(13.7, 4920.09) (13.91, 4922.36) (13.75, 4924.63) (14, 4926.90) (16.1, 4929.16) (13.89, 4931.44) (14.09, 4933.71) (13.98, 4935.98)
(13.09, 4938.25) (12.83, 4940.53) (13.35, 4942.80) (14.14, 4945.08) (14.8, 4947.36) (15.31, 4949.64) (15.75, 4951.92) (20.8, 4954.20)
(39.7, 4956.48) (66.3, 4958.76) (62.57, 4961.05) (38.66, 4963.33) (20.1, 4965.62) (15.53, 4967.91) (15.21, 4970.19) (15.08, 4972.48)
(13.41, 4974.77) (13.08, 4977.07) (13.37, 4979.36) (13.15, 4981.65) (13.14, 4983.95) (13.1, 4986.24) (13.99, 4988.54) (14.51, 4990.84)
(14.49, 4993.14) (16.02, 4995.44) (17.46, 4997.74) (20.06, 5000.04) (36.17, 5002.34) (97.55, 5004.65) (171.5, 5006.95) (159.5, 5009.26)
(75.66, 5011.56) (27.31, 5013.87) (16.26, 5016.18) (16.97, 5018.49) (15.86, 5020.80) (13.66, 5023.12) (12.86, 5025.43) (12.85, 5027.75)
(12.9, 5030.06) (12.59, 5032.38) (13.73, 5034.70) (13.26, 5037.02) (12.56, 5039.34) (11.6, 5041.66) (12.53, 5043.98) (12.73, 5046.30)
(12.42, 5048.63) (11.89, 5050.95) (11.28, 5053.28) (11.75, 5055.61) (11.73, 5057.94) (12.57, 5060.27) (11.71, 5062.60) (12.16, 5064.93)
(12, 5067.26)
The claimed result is 9.8 angstrom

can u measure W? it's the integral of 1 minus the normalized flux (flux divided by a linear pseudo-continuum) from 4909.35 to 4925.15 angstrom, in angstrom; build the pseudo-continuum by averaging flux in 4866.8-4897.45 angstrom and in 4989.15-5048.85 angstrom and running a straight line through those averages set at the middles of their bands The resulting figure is 4.4 angstrom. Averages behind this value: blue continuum 16.1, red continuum 32.9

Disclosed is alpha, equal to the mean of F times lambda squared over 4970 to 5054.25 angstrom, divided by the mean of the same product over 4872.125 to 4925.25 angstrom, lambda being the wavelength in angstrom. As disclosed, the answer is 1.85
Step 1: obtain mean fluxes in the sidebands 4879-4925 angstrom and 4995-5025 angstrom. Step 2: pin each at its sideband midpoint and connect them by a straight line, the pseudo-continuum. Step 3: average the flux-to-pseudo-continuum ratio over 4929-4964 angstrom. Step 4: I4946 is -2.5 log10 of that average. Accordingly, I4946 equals 0.31 mag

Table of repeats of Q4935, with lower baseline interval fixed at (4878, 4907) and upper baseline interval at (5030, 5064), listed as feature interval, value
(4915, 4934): 0.5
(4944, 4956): -2.5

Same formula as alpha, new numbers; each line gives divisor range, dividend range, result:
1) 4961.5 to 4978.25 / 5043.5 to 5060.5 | 0.61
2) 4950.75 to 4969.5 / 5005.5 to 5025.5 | 1.77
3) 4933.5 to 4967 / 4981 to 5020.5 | 1.74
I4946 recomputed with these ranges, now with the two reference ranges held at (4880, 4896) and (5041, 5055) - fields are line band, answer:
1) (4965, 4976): -0.13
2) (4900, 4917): 0.00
